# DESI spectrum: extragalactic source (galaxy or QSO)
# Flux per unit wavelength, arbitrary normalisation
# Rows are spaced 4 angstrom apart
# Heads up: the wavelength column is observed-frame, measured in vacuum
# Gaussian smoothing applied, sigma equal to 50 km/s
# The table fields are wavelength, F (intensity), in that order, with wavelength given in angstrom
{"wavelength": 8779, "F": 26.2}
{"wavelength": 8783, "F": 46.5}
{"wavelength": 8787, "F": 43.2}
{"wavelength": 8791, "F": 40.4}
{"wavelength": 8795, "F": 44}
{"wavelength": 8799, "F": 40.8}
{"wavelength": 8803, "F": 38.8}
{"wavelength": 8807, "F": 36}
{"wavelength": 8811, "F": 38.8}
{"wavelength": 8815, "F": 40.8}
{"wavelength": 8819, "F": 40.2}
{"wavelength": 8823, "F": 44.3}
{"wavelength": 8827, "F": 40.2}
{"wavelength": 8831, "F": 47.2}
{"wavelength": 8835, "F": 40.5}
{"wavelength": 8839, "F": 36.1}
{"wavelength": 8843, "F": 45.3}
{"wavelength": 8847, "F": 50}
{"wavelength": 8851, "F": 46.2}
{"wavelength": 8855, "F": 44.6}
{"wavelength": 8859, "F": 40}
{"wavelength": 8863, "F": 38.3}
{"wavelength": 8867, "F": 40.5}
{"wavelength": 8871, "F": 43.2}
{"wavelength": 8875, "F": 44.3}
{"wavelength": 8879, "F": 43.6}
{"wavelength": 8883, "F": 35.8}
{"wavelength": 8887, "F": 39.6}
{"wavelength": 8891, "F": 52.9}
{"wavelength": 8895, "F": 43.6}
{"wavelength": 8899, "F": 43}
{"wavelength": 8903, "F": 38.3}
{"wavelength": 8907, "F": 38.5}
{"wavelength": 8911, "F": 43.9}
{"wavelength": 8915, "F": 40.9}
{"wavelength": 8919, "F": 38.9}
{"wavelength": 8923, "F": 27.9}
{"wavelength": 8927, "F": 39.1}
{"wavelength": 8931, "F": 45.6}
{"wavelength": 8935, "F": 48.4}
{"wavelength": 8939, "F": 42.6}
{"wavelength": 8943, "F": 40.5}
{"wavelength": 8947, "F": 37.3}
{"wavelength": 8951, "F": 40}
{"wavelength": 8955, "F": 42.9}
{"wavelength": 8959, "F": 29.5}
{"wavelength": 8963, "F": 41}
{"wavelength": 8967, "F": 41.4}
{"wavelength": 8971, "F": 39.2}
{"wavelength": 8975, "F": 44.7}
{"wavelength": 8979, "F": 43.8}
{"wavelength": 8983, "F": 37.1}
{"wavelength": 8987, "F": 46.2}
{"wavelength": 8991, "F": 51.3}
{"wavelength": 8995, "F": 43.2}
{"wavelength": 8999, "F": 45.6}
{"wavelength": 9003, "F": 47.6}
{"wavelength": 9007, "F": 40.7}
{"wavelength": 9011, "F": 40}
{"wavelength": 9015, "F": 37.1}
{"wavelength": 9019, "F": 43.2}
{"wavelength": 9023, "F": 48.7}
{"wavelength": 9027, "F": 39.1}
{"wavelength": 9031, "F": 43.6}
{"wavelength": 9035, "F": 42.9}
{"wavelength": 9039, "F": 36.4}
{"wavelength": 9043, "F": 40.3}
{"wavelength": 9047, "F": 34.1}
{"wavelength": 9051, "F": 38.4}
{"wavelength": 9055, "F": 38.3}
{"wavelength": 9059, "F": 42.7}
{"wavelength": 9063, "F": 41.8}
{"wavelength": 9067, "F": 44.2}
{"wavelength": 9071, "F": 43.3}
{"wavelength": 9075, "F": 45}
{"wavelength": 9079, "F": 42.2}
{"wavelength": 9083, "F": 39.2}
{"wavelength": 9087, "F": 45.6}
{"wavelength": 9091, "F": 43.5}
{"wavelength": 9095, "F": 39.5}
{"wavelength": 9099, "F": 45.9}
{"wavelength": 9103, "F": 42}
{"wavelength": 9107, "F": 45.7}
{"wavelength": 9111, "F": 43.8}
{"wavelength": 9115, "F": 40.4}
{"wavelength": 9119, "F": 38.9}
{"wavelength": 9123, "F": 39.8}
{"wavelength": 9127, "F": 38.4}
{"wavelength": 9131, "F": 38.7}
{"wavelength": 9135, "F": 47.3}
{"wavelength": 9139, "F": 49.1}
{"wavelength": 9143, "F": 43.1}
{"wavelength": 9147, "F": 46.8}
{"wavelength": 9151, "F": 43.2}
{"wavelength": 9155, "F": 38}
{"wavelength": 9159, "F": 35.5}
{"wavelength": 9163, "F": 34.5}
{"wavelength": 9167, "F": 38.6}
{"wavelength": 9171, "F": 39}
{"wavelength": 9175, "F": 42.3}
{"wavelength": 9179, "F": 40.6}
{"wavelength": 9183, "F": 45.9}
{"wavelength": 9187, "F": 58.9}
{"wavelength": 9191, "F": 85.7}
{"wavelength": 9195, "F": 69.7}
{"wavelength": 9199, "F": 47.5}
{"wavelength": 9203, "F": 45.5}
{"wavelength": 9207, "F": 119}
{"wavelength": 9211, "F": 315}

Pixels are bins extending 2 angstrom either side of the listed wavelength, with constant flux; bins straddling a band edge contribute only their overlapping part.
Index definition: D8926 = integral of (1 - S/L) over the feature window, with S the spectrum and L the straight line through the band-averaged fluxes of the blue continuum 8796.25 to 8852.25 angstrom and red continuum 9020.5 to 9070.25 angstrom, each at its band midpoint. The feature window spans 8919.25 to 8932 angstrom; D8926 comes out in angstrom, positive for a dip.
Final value 1.3 angstrom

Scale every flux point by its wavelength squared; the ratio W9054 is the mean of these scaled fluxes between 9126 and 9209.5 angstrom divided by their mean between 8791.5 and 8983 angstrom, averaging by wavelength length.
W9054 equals 1.33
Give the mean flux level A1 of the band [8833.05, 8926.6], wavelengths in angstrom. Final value 41.5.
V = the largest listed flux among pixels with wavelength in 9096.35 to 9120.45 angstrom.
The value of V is 45.9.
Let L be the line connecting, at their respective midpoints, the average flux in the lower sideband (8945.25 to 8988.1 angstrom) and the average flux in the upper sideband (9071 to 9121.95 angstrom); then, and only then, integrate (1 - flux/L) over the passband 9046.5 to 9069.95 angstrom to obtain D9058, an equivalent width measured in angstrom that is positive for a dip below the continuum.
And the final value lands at 0.83 angstrom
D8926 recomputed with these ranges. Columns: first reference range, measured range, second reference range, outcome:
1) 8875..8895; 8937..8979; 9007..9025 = 2.4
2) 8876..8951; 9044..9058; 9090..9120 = 1.5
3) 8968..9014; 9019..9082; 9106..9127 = 1.4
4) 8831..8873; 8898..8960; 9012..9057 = 2.5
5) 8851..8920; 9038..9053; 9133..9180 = 1.6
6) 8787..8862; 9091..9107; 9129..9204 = 1.0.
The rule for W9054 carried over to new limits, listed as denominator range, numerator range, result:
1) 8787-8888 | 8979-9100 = 1.06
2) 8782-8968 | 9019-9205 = 1.12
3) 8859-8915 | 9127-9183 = 1.05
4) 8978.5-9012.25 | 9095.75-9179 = 0.97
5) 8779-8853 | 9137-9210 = 1.43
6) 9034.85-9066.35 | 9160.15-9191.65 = 1.21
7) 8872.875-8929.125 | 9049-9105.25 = 1.08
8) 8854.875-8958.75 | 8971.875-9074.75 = 1.05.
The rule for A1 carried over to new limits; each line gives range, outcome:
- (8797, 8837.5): 40.7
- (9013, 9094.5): 41.4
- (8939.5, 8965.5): 38.8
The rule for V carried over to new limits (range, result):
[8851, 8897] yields 52.9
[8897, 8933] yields 45.6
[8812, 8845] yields 47.2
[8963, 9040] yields 51.3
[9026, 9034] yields 43.6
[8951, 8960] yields 42.9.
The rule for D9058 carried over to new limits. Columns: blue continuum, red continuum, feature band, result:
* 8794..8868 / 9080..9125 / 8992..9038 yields -1.0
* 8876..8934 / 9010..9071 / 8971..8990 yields -1.0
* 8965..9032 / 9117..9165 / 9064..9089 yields -0.7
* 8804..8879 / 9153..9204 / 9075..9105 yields 2.3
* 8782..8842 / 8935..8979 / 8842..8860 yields -2.0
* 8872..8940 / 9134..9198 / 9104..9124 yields 1.9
